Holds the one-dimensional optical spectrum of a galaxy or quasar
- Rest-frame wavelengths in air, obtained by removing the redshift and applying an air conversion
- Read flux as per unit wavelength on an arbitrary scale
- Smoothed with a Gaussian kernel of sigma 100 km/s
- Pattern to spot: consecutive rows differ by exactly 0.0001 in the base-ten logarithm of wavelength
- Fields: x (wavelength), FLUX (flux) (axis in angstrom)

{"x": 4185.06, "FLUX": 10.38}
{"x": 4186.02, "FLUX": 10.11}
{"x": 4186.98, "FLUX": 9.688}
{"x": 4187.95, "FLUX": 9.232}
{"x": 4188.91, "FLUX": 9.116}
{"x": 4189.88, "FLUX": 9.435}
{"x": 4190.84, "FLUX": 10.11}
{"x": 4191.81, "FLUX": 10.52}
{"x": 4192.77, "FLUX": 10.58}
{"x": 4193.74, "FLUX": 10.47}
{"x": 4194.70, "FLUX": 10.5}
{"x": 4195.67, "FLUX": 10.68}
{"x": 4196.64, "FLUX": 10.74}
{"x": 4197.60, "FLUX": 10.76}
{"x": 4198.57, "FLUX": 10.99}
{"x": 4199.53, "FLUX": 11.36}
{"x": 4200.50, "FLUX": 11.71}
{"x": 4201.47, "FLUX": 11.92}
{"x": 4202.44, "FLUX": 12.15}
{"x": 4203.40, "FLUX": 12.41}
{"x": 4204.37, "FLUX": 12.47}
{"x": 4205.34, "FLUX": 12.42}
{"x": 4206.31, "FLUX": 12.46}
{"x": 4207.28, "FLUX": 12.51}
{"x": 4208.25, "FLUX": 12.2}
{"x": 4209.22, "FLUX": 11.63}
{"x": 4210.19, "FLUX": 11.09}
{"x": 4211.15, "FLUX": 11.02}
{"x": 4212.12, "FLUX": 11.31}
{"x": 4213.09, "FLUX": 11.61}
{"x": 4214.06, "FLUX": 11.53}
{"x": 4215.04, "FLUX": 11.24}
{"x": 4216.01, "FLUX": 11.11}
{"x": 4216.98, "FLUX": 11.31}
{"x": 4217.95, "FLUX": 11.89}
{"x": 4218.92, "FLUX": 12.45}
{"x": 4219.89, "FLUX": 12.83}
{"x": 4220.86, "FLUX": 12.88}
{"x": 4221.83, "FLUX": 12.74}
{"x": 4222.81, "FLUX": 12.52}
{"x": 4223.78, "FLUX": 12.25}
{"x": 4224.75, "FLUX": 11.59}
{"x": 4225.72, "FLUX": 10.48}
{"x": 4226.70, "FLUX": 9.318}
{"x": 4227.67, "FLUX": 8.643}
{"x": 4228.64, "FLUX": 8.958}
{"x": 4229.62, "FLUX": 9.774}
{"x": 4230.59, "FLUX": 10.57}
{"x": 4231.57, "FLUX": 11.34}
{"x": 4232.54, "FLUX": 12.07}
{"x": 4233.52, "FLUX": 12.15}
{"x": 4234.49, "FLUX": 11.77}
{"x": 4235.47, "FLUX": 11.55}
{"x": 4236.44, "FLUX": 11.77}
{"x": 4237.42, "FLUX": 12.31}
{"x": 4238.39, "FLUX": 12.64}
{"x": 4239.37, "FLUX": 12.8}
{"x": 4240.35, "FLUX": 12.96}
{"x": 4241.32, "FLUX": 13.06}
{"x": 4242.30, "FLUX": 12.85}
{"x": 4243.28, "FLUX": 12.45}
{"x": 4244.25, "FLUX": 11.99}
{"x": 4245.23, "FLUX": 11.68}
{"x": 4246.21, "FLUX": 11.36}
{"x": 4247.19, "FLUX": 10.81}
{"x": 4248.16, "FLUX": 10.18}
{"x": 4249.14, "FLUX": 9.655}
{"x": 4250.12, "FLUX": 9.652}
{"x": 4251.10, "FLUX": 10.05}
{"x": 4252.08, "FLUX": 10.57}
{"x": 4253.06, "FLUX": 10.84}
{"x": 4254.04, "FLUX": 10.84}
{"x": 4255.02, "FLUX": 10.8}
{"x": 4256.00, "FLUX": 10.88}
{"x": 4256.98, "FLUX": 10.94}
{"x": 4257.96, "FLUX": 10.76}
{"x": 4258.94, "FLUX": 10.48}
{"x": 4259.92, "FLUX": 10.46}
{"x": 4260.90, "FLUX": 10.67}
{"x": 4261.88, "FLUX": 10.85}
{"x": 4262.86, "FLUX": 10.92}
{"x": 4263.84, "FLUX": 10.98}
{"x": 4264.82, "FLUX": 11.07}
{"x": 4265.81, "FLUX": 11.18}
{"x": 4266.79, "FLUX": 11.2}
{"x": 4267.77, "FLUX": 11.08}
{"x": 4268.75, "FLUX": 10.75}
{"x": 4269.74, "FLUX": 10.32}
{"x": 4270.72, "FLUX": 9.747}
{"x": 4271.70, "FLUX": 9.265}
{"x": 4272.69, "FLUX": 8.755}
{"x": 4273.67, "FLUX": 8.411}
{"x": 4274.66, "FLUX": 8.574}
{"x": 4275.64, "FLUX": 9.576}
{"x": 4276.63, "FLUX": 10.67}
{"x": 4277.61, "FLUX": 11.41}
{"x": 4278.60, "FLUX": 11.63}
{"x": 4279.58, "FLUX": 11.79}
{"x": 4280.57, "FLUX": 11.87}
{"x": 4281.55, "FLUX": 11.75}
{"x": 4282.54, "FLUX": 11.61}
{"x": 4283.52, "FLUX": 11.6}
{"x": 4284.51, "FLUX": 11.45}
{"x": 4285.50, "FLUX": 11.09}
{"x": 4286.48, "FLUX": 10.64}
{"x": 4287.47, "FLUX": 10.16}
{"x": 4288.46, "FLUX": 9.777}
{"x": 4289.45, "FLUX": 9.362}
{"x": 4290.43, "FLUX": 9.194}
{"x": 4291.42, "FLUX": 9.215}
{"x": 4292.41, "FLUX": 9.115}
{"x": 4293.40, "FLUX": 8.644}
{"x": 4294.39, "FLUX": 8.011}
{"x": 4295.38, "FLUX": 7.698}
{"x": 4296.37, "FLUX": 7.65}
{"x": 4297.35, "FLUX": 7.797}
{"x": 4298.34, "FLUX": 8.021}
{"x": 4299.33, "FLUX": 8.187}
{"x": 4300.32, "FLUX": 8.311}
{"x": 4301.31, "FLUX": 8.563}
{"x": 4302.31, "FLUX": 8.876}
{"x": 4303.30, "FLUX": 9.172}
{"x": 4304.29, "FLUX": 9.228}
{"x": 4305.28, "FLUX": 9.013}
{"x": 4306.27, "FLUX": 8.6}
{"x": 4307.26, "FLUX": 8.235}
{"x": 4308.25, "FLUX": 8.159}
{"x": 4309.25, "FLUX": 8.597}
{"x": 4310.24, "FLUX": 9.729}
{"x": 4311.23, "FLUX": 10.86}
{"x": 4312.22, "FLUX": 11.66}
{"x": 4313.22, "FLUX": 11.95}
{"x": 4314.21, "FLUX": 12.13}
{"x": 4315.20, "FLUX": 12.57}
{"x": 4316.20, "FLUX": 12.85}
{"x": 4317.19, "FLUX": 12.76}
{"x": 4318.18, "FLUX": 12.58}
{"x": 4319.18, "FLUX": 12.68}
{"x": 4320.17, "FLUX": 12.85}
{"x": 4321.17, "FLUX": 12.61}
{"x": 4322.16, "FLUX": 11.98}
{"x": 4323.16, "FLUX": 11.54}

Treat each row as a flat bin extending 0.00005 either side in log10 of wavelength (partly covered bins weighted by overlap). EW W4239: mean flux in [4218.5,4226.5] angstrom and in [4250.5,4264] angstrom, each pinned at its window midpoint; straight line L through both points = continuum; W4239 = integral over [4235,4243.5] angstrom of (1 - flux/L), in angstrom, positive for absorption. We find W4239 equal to -0.8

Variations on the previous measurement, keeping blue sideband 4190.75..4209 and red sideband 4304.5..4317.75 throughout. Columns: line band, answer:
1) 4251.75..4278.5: 1.1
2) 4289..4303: 2.9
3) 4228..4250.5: -0.7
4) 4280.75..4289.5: -0.2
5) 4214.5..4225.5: -0.7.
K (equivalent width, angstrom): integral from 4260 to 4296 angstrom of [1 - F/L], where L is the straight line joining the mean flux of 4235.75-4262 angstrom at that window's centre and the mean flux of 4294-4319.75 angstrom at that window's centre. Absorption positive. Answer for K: 0.91 angstrom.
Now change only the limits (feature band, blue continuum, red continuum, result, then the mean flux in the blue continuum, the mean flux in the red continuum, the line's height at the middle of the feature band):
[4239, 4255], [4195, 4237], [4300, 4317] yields -0.5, 11.5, 9.98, 11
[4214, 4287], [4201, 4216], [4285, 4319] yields -1.6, 11.8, 9.69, 10.9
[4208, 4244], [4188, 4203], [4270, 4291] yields -3.5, 10.7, 10.4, 10.6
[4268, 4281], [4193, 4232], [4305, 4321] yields 1.1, 11.4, 11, 11.2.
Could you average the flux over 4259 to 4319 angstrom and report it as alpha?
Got 10.1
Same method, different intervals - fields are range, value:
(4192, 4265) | 11.3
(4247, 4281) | 10.5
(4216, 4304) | 10.6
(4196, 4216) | 11.7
